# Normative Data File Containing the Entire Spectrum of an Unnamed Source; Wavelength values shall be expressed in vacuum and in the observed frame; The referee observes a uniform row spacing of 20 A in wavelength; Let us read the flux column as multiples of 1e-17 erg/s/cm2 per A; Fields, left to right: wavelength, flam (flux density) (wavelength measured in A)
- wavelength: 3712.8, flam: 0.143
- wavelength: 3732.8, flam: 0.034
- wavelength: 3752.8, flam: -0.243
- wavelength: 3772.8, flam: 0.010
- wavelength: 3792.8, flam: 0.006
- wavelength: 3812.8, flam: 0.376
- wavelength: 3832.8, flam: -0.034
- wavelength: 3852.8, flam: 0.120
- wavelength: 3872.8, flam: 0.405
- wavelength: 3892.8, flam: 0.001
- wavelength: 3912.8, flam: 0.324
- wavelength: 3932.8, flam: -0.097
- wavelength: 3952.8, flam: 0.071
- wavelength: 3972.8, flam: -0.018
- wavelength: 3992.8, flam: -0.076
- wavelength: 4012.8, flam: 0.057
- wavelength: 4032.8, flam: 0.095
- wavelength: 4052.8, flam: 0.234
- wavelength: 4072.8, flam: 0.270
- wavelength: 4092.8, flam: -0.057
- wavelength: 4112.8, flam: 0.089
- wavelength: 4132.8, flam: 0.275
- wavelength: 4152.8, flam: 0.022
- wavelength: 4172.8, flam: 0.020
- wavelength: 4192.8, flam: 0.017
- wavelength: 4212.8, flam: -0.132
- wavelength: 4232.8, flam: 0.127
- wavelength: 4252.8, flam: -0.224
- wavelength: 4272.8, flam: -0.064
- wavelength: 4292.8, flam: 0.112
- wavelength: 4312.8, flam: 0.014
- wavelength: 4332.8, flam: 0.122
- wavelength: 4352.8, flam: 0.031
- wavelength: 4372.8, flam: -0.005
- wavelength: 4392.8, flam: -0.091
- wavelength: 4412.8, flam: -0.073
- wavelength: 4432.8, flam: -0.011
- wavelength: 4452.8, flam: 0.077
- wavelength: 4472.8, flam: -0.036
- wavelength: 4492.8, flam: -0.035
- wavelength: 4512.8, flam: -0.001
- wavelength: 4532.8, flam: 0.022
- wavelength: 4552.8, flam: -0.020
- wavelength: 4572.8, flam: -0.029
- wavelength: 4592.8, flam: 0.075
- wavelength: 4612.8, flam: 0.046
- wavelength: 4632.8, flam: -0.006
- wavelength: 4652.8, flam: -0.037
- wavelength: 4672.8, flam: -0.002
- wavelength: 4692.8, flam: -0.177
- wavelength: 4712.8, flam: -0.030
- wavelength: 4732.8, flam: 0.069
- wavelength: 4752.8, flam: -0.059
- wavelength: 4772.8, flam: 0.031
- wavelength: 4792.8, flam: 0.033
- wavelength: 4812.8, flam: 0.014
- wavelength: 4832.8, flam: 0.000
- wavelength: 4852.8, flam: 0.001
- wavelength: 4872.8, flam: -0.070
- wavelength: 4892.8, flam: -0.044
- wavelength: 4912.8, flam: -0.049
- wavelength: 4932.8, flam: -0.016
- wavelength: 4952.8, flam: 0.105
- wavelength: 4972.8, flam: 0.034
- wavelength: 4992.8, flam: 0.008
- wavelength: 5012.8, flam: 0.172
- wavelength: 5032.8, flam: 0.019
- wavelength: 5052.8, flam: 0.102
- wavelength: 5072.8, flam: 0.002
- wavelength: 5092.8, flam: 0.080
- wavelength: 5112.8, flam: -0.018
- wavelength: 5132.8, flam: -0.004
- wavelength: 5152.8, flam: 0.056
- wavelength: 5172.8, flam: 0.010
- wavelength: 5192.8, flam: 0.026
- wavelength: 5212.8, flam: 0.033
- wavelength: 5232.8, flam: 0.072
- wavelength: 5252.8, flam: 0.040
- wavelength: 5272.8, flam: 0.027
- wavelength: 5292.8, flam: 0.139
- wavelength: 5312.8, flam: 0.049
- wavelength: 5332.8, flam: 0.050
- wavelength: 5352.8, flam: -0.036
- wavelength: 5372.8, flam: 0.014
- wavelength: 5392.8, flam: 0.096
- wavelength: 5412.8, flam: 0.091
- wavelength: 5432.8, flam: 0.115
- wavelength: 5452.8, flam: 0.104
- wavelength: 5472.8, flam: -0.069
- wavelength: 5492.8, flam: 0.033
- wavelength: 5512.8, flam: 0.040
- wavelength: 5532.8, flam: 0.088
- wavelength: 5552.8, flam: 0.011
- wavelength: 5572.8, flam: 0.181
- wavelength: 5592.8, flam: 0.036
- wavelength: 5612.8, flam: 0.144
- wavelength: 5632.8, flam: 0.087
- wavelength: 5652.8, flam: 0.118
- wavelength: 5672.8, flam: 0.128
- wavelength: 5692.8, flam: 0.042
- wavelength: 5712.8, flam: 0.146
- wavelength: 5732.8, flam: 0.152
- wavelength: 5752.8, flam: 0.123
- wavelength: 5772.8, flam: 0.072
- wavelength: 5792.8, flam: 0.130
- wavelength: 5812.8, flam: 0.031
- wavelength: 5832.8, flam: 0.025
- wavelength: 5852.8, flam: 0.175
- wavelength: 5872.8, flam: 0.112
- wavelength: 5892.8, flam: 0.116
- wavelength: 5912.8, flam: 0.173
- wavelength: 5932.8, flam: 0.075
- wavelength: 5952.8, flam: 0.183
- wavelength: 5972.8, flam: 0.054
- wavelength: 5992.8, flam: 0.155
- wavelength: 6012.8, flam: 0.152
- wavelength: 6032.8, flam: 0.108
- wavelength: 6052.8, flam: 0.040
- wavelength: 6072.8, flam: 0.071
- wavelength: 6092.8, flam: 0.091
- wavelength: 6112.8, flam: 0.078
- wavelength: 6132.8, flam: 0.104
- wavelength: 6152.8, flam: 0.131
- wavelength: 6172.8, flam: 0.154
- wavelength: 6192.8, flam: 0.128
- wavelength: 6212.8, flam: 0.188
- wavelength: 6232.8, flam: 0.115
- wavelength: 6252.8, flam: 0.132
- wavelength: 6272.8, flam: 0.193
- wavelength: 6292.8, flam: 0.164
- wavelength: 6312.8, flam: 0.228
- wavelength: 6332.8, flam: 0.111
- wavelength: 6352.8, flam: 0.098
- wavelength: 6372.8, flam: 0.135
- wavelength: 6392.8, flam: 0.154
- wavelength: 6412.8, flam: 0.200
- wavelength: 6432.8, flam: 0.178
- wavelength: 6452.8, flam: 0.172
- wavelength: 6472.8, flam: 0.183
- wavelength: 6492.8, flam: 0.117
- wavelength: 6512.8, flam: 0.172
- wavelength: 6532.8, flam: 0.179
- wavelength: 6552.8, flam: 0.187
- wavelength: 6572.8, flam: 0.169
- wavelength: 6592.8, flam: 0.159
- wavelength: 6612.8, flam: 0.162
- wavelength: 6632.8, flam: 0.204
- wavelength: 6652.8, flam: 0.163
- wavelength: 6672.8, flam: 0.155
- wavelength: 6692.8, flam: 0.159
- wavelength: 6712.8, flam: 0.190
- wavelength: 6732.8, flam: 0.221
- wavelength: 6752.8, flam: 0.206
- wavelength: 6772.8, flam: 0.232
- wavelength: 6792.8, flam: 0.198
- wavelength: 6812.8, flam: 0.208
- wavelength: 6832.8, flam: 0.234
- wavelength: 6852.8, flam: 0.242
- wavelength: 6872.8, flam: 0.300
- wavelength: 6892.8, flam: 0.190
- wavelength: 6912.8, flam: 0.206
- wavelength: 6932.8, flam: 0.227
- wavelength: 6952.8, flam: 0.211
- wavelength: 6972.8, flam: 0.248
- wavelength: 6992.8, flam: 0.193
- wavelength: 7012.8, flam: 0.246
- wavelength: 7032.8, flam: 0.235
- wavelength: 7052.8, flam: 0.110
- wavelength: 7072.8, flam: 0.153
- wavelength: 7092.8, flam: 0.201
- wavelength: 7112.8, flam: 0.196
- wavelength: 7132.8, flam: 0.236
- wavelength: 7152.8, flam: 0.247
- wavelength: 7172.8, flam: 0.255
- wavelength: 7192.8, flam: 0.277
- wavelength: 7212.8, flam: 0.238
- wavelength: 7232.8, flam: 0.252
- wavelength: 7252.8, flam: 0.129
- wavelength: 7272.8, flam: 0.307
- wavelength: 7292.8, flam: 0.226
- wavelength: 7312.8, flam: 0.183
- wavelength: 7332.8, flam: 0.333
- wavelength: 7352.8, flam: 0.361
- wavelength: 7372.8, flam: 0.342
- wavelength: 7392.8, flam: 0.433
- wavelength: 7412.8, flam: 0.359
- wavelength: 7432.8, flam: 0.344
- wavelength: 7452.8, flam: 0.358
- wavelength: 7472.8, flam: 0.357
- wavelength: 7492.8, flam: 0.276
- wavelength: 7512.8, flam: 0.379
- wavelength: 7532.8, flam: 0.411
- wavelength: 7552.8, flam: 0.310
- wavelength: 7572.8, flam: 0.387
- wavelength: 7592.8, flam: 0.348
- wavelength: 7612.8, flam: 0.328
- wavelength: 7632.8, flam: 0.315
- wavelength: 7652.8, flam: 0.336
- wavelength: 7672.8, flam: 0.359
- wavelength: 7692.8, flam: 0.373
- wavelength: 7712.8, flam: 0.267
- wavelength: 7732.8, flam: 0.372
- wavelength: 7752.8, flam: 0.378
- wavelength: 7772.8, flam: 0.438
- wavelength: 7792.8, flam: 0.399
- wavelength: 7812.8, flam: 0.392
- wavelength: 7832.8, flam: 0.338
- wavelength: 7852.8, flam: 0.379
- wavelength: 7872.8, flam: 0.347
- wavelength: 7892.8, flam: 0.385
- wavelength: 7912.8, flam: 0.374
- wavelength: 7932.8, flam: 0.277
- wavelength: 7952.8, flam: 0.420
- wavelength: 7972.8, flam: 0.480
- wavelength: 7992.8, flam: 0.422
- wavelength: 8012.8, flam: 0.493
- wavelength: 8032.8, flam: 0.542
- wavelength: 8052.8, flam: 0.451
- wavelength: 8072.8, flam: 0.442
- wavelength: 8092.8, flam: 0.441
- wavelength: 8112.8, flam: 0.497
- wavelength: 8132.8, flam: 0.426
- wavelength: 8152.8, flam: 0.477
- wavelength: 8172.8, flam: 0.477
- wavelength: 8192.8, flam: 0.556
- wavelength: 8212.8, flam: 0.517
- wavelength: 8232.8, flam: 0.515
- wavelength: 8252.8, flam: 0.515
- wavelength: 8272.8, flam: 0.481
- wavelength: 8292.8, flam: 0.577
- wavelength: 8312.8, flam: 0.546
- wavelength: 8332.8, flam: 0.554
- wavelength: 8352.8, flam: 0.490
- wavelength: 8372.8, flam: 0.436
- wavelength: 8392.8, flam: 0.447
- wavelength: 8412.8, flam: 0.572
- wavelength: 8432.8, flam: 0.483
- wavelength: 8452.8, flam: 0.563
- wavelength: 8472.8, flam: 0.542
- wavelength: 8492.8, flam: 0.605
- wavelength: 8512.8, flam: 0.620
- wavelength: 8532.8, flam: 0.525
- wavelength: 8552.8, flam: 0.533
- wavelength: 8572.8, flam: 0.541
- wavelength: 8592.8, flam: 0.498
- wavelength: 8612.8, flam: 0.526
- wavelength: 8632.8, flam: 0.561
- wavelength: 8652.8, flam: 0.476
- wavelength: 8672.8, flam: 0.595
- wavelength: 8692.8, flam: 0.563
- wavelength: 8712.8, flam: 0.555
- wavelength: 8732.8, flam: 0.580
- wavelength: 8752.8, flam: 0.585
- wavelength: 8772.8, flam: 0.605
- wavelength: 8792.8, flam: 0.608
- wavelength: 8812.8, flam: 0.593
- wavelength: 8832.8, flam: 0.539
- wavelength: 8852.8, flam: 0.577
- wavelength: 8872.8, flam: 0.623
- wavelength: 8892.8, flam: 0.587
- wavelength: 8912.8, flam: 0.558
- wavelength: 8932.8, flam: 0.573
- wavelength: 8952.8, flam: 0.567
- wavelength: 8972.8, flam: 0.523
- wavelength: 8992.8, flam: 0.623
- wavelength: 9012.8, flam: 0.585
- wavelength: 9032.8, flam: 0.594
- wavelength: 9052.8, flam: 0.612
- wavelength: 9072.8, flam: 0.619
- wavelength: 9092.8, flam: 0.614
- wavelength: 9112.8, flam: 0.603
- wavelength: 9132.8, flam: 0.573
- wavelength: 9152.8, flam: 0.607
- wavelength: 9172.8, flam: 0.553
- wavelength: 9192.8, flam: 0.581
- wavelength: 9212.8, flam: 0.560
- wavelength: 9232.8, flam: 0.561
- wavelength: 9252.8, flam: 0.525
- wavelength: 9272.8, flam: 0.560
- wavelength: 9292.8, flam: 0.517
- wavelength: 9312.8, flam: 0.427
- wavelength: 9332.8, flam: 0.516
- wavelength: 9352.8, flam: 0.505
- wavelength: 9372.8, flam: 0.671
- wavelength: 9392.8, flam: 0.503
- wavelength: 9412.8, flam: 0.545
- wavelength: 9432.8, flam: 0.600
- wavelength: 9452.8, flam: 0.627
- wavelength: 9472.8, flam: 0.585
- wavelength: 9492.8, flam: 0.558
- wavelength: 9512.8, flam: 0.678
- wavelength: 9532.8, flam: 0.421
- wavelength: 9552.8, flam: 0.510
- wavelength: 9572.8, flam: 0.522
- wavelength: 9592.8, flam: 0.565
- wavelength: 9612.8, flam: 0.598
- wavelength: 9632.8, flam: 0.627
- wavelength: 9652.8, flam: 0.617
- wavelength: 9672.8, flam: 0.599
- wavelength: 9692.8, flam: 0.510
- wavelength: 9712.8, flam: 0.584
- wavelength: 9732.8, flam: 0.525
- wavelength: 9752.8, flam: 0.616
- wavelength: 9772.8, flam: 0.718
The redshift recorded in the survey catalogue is 0.84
